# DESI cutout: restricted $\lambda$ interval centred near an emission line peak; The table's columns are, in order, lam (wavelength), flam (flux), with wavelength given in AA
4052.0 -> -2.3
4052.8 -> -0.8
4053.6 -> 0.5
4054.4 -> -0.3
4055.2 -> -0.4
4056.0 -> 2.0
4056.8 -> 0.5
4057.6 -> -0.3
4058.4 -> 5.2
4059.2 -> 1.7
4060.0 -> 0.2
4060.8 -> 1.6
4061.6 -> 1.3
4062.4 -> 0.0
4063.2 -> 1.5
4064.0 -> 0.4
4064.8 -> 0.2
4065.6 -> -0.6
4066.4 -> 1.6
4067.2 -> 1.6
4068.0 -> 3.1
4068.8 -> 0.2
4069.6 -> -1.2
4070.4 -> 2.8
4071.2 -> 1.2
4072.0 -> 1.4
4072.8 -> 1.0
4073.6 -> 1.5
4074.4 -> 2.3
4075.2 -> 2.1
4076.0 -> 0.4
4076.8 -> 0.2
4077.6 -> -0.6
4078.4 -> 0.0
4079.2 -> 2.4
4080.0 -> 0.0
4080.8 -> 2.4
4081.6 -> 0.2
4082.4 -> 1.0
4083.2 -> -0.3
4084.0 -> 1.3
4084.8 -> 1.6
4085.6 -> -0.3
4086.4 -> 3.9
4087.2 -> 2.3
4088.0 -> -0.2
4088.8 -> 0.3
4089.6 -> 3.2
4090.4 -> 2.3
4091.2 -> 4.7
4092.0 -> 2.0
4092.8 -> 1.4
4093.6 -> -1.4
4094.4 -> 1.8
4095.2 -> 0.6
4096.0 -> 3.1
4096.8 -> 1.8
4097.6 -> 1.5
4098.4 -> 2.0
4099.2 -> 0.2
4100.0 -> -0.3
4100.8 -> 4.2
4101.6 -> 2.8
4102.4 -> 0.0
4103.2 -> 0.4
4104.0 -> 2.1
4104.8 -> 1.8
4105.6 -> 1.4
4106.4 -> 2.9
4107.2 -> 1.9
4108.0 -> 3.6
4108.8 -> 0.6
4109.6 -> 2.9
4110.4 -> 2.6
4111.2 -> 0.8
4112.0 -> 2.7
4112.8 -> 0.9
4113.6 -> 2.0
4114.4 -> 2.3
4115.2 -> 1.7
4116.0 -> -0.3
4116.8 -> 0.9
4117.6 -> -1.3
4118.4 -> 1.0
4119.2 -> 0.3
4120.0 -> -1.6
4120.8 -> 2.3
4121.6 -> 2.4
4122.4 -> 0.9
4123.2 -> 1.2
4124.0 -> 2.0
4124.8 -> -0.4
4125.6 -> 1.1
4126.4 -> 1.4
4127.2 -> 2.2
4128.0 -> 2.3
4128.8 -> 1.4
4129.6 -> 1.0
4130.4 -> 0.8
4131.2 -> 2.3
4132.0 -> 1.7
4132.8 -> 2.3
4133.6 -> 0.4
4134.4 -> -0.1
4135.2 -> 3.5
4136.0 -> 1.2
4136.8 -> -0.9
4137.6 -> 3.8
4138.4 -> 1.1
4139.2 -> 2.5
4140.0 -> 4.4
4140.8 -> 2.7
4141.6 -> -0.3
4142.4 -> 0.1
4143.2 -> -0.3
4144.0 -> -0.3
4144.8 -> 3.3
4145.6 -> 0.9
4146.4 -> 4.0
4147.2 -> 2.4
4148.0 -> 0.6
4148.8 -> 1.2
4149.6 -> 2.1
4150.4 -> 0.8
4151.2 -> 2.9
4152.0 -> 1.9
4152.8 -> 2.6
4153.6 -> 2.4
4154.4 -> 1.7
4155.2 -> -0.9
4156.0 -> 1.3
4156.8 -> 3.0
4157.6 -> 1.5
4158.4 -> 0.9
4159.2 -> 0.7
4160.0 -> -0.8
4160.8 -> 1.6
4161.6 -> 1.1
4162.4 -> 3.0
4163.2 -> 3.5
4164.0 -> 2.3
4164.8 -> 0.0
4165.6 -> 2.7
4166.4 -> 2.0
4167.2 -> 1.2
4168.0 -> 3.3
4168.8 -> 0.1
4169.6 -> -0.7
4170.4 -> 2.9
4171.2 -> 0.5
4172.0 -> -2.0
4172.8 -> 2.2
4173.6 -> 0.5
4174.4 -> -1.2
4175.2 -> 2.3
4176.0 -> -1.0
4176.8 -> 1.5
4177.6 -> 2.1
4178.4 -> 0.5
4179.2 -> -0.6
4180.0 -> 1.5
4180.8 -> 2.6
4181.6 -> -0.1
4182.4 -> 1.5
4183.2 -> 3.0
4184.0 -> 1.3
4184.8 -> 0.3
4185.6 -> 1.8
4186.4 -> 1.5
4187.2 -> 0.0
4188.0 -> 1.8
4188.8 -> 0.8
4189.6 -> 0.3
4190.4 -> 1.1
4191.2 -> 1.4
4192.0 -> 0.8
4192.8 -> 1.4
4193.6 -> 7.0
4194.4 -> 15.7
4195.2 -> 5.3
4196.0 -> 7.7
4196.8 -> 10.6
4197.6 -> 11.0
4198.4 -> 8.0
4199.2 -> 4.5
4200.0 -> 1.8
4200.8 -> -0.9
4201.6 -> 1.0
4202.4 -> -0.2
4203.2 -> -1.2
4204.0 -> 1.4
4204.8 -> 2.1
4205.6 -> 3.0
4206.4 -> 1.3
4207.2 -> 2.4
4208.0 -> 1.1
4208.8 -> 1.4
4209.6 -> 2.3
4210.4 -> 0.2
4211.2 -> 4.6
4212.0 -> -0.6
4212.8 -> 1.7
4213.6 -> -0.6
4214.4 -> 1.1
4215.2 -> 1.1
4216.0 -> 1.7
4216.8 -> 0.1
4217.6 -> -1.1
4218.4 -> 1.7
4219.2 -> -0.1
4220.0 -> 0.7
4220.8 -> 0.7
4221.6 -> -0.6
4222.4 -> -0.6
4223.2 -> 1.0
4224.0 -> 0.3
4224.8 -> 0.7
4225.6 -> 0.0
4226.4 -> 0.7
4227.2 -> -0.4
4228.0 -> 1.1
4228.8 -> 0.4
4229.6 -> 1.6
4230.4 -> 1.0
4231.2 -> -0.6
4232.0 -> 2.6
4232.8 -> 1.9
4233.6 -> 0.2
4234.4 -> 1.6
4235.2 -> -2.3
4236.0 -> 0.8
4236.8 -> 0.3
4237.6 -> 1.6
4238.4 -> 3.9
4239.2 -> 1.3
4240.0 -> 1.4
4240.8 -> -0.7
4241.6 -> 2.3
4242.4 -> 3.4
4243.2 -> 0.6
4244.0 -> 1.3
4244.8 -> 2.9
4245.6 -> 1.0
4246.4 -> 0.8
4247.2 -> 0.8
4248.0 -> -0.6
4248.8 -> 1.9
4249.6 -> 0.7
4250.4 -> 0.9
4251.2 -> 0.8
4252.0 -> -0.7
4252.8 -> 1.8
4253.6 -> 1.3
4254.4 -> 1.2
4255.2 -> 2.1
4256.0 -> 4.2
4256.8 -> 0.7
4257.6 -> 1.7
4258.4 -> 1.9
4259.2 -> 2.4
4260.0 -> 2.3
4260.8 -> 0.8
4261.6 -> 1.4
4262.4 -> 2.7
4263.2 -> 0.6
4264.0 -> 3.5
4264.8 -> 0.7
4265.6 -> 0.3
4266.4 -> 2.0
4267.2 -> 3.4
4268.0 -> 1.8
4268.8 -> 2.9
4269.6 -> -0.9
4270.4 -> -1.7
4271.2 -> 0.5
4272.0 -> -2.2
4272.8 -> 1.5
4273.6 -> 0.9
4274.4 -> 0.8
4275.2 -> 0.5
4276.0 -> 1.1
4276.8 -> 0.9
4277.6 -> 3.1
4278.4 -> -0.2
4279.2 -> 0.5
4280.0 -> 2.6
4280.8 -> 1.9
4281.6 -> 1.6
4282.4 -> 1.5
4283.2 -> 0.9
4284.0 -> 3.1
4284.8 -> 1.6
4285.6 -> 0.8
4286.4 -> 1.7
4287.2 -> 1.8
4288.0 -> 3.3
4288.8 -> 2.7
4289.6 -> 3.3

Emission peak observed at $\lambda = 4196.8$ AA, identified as [O II]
